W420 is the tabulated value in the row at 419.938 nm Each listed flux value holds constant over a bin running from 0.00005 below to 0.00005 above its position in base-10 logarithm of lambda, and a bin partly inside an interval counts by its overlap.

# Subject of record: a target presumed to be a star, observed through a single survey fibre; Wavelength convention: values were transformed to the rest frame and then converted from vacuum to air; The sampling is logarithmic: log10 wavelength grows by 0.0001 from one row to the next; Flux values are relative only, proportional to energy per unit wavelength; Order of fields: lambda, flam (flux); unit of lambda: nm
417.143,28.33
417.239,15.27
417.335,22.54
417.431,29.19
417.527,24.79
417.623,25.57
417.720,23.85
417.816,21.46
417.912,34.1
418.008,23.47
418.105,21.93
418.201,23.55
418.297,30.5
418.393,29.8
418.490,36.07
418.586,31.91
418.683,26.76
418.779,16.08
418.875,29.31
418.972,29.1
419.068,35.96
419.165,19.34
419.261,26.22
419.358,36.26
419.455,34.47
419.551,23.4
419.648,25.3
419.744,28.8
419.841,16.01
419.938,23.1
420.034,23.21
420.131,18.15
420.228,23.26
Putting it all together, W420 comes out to 23.1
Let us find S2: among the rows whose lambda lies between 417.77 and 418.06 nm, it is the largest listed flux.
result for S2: 34.1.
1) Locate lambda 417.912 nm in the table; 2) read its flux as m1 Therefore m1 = 34.1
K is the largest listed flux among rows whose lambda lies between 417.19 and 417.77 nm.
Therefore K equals 29.19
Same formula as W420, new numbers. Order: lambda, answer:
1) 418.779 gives 16.08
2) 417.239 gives 15.27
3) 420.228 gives 23.26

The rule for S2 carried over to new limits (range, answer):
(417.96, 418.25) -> 23.55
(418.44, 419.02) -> 36.07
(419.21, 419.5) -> 36.26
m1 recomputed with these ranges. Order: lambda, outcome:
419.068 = 35.96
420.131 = 18.15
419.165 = 19.34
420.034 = 23.21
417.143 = 28.33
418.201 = 23.55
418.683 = 26.76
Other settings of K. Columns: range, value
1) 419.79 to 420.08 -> 23.21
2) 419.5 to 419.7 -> 25.3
